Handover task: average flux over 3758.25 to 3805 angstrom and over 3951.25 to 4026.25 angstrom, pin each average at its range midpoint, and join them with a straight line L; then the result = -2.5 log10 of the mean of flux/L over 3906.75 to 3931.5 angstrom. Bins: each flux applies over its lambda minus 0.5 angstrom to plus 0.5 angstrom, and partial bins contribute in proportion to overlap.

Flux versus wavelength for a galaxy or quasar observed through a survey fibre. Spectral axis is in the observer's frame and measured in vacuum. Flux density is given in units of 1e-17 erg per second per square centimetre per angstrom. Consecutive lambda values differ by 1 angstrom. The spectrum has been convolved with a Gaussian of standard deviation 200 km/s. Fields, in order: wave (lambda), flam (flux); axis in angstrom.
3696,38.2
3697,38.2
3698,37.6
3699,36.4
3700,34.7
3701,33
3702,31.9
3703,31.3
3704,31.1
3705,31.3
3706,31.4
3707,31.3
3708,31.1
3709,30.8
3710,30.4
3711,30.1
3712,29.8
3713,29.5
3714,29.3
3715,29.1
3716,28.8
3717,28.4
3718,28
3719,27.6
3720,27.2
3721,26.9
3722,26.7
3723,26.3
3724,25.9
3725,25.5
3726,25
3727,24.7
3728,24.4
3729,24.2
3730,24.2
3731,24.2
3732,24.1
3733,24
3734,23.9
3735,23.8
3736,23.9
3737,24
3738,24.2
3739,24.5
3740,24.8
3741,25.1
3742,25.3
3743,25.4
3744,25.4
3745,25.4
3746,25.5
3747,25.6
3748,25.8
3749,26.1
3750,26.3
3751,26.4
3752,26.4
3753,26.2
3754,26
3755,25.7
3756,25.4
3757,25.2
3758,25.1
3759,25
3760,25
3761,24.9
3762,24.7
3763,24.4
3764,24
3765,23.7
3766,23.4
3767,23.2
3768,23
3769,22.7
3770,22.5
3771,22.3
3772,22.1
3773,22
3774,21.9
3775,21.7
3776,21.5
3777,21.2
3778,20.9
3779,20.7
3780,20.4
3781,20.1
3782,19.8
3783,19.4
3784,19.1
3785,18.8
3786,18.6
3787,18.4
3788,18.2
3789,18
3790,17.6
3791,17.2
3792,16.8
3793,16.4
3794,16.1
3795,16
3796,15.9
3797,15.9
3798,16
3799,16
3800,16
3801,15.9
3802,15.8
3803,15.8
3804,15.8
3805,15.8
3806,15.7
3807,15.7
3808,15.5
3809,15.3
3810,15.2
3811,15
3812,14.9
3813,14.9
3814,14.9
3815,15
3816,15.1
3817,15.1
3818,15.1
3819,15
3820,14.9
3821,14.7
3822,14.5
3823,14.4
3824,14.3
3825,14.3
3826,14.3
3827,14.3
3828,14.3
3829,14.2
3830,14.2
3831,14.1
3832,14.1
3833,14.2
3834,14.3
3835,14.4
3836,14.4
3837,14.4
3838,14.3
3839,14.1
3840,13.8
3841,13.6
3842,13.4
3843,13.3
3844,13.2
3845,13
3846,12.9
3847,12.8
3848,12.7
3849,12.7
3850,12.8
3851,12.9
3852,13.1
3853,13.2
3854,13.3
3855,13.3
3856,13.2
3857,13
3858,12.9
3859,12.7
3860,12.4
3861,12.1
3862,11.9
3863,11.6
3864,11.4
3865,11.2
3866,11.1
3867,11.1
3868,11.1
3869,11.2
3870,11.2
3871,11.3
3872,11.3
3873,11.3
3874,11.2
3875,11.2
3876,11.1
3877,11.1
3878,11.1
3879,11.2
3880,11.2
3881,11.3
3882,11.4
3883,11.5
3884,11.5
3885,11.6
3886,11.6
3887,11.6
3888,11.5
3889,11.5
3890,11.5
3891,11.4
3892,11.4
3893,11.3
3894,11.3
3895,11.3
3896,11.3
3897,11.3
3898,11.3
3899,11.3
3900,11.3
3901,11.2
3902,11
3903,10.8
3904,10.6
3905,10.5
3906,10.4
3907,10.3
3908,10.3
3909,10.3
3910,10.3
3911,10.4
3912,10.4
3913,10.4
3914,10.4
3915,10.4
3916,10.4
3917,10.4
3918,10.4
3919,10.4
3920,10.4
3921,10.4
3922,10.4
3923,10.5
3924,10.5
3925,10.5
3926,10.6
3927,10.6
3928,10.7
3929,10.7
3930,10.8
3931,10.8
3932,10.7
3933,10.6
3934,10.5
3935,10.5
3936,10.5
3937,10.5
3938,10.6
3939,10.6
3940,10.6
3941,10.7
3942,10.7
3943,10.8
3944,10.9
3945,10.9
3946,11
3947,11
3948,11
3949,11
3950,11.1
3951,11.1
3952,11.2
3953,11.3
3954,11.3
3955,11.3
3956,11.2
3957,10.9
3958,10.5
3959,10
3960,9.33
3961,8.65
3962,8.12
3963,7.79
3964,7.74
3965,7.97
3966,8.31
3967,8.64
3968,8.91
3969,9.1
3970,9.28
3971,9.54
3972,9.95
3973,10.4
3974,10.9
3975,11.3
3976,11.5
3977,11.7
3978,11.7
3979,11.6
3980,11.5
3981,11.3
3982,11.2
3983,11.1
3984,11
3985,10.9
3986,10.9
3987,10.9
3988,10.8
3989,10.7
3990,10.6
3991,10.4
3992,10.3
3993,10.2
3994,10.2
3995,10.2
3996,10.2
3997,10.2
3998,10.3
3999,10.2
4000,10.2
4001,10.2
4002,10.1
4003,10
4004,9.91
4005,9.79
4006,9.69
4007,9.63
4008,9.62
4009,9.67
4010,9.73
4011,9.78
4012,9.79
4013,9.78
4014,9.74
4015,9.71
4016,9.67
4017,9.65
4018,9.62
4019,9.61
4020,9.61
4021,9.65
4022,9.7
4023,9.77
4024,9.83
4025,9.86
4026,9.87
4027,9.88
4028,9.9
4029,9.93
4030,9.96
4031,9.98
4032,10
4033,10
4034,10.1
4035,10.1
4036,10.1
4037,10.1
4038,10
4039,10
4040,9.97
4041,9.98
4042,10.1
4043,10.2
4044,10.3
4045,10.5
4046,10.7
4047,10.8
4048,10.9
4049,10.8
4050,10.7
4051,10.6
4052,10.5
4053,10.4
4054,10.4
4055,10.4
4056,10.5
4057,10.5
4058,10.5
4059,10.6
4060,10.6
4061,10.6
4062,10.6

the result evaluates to 0.27 mag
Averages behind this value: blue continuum 19.9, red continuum 10.1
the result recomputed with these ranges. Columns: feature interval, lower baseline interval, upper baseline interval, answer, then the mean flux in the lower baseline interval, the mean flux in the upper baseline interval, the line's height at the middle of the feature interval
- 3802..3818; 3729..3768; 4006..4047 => 0.37 mag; 24.9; 9.91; 21.6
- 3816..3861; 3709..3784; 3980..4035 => 0.39 mag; 24.8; 10.1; 19.6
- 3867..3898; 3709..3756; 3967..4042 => 0.46 mag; 26.1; 10.2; 17.3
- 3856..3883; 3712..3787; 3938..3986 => 0.39 mag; 24.4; 10.4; 16.5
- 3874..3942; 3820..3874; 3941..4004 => 0.09 mag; 13.1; 10.4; 11.8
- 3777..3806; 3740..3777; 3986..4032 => 0.27 mag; 24.4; 9.99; 22.5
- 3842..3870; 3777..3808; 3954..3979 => 0.18 mag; 17.5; 9.85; 14.7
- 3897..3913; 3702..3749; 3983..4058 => 0.48 mag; 26.9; 10.2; 16.7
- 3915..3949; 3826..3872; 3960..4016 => 0.06 mag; 13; 10.1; 11.2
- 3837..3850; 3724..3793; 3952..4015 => 0.34 mag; 23.1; 10.2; 18.2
